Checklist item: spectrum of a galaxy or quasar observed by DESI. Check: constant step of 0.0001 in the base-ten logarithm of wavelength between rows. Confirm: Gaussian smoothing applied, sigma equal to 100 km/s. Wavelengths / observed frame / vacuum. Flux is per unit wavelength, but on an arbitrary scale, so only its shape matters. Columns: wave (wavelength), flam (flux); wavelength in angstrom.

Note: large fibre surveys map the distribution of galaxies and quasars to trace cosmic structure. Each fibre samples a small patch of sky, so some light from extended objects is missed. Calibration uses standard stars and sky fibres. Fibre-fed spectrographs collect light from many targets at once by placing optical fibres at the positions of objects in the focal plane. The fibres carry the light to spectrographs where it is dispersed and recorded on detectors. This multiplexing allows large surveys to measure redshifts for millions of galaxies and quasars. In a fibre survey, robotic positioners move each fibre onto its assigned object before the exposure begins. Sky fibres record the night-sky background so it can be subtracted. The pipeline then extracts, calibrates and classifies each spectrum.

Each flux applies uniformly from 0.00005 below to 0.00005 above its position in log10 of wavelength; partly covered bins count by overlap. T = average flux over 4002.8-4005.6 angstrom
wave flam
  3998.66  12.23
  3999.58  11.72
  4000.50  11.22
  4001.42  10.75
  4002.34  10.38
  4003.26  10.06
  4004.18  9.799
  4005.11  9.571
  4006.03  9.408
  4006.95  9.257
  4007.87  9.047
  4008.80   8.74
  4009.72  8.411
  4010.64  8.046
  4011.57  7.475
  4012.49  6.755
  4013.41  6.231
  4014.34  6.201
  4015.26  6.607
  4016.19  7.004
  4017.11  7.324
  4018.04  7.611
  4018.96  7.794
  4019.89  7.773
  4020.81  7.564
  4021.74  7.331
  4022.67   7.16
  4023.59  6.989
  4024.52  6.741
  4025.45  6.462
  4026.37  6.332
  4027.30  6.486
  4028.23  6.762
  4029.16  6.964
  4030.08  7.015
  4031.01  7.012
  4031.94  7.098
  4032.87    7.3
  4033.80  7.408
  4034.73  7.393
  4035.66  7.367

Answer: 9.8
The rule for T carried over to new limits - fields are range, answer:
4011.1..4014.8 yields 6.66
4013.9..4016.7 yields 6.63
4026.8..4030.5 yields 6.8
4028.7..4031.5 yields 7.01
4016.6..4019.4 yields 7.58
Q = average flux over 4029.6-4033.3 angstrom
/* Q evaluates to 7.11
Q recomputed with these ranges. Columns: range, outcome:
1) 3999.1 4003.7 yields 10.9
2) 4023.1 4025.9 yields 6.74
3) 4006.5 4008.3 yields 9.17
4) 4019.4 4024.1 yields 7.35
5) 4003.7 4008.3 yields 9.43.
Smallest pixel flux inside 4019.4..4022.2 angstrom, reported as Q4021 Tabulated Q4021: 7.331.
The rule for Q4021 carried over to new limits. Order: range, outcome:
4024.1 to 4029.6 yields 6.332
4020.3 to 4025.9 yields 6.462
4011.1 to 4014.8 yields 6.201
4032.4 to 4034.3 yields 7.3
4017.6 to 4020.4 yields 7.611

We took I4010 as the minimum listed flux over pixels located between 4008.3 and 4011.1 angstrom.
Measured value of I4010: 8.046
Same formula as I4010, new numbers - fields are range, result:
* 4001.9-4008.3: 9.047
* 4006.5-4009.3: 8.74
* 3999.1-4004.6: 9.799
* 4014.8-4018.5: 6.607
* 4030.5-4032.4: 7.012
